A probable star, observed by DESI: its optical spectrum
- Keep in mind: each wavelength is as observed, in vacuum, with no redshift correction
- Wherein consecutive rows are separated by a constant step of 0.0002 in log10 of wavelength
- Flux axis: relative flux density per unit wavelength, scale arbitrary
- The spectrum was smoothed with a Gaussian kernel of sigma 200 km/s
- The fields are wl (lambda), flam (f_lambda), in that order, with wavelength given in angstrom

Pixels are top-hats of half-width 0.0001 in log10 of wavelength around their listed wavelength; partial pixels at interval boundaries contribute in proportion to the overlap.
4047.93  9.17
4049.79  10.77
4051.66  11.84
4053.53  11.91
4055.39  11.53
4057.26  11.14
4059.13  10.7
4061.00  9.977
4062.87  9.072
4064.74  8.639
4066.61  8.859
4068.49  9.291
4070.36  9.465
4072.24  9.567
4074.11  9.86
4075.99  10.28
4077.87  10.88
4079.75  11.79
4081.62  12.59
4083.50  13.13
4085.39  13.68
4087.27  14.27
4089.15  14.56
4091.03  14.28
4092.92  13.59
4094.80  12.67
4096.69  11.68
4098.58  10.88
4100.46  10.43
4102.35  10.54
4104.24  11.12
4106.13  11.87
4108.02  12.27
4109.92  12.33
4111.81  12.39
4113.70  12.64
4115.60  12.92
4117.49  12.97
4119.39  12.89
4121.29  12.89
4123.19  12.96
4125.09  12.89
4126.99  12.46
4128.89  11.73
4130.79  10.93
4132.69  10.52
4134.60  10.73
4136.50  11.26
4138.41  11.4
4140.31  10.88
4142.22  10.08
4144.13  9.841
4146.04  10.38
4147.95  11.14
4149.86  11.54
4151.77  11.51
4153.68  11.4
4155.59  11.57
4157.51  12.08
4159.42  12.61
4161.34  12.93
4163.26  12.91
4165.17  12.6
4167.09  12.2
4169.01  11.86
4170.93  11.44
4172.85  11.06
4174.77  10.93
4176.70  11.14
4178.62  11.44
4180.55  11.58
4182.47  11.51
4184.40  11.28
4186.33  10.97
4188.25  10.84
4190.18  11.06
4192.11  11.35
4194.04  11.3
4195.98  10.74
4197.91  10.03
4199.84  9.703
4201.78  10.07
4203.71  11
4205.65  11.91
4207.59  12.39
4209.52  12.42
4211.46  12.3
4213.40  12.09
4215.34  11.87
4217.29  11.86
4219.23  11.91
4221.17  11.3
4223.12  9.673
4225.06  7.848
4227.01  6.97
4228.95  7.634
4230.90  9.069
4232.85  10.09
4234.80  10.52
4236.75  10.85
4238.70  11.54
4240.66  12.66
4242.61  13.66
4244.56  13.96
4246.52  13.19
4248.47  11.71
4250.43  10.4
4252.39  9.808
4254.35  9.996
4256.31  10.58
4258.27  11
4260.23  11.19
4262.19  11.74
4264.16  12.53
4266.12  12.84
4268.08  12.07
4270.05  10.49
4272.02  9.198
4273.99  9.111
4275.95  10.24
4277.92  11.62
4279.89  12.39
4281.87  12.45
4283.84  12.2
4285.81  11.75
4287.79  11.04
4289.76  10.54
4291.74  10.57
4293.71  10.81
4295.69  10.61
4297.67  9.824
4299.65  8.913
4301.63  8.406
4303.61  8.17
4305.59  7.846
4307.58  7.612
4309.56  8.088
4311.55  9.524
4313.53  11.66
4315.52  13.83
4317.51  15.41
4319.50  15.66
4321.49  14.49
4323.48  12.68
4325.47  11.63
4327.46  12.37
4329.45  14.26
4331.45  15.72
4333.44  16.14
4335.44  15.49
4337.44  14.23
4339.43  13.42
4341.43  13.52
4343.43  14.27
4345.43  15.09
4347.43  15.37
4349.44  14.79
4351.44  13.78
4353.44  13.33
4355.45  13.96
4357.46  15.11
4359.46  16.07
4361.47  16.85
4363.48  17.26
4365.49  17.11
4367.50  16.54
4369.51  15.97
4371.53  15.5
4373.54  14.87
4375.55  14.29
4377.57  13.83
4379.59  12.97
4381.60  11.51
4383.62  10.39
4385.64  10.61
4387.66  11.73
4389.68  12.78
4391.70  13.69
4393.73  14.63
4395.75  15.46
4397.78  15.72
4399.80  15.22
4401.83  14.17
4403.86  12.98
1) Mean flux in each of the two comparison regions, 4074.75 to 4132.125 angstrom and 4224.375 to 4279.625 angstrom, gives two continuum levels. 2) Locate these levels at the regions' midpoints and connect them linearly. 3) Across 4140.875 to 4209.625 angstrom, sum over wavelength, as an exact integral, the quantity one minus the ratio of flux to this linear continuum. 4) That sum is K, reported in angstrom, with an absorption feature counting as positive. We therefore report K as 1.6 angstrom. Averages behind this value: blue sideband 12.3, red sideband 10.8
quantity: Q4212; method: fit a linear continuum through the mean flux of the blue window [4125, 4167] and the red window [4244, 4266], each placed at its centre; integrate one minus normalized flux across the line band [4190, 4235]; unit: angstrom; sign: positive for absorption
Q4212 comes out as 3.4 angstrom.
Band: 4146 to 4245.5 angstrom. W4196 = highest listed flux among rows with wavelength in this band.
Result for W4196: 13.96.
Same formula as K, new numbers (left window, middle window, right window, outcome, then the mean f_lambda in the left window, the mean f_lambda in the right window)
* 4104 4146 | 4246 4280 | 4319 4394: 5.64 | 11.8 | 14.2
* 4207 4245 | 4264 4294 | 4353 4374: 3.75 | 11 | 15.8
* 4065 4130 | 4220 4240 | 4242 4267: 3.60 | 11.9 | 11.7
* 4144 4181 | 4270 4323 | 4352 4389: 9.95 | 11.6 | 14.3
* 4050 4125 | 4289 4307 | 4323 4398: 5.54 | 11.7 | 14.3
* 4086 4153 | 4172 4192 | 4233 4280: 0.81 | 11.9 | 11.3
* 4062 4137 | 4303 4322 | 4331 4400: 3.71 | 11.7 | 14.5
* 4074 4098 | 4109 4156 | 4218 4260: 1.40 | 12.6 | 10.7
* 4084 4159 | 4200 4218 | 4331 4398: 1.65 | 12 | 14.4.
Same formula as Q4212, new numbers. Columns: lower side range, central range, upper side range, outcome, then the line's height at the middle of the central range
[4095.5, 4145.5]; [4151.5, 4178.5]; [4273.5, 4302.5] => -1.1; 11.4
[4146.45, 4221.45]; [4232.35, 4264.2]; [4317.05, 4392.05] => 2.7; 12.6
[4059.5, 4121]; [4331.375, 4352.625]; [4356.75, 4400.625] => -0.9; 14.1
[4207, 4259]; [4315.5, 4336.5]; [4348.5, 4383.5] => -1.1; 13.7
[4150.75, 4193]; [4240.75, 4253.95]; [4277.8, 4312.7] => -1.7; 10.7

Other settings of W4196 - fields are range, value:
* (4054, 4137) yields 14.56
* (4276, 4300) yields 12.45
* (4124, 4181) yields 12.93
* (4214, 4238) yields 11.91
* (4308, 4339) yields 16.14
